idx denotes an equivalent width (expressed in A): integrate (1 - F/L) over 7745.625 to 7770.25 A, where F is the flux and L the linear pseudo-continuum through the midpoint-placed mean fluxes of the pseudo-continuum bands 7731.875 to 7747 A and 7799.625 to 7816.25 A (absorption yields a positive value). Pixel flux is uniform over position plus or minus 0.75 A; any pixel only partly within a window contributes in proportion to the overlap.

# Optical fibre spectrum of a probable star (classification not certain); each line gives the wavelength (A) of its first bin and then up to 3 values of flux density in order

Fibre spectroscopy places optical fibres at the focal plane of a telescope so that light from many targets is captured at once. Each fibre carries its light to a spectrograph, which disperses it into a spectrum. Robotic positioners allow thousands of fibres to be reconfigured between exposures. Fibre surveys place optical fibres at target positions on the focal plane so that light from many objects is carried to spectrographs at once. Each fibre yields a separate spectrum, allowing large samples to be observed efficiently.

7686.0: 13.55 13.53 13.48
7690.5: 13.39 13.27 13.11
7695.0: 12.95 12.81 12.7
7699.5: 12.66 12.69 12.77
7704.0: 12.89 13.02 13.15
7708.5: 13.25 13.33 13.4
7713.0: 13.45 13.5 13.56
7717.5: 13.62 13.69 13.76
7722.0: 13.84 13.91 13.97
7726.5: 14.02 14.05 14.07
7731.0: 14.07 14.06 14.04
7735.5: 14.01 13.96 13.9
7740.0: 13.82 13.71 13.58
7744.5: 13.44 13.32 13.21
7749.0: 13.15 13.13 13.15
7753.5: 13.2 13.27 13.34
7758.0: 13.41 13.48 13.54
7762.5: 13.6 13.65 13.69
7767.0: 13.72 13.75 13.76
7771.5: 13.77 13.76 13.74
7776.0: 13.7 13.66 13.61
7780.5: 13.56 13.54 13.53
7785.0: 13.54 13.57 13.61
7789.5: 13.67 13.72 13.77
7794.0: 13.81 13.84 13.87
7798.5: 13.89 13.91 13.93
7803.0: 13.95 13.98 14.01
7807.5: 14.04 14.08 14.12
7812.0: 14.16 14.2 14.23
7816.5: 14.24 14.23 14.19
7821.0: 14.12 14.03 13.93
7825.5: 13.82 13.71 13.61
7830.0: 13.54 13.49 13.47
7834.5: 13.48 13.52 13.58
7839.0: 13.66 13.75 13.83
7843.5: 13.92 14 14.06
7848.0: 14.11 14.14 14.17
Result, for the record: 0.75 A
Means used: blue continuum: 13.8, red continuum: 14.1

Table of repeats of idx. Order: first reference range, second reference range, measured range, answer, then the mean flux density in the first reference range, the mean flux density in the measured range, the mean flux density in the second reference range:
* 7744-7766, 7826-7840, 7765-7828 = -1.78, 13.4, 13.9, 13.6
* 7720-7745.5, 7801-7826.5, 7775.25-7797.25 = 0.55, 13.9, 13.7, 14.1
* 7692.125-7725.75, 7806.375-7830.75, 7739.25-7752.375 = 0.12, 13.3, 13.4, 14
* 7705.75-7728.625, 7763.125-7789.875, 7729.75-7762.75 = 0.16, 13.6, 13.6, 13.7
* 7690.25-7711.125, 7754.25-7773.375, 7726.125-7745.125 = -0.82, 13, 13.9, 13.6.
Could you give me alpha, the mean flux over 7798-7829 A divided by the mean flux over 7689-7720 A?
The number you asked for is 1.06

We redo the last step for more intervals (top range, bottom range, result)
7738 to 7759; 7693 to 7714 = 1.03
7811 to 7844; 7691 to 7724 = 1.05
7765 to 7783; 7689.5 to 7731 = 1.02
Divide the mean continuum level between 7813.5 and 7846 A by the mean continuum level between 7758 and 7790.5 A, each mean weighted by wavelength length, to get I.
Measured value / 1.0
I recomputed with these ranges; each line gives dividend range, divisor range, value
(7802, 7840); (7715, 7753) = 1.01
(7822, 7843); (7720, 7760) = 1.00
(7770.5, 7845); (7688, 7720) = 1.05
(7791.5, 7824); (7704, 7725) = 1.04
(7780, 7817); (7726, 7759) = 1.02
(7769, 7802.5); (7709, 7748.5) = 1.00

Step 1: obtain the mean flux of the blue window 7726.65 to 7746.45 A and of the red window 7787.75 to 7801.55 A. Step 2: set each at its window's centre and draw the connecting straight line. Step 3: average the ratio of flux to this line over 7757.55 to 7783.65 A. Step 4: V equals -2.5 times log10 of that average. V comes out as 0.01 mag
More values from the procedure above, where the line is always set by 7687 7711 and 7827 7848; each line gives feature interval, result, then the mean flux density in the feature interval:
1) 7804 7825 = -0.04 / 14.1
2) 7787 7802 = -0.02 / 13.8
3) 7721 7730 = -0.06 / 14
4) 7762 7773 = -0.03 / 13.7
